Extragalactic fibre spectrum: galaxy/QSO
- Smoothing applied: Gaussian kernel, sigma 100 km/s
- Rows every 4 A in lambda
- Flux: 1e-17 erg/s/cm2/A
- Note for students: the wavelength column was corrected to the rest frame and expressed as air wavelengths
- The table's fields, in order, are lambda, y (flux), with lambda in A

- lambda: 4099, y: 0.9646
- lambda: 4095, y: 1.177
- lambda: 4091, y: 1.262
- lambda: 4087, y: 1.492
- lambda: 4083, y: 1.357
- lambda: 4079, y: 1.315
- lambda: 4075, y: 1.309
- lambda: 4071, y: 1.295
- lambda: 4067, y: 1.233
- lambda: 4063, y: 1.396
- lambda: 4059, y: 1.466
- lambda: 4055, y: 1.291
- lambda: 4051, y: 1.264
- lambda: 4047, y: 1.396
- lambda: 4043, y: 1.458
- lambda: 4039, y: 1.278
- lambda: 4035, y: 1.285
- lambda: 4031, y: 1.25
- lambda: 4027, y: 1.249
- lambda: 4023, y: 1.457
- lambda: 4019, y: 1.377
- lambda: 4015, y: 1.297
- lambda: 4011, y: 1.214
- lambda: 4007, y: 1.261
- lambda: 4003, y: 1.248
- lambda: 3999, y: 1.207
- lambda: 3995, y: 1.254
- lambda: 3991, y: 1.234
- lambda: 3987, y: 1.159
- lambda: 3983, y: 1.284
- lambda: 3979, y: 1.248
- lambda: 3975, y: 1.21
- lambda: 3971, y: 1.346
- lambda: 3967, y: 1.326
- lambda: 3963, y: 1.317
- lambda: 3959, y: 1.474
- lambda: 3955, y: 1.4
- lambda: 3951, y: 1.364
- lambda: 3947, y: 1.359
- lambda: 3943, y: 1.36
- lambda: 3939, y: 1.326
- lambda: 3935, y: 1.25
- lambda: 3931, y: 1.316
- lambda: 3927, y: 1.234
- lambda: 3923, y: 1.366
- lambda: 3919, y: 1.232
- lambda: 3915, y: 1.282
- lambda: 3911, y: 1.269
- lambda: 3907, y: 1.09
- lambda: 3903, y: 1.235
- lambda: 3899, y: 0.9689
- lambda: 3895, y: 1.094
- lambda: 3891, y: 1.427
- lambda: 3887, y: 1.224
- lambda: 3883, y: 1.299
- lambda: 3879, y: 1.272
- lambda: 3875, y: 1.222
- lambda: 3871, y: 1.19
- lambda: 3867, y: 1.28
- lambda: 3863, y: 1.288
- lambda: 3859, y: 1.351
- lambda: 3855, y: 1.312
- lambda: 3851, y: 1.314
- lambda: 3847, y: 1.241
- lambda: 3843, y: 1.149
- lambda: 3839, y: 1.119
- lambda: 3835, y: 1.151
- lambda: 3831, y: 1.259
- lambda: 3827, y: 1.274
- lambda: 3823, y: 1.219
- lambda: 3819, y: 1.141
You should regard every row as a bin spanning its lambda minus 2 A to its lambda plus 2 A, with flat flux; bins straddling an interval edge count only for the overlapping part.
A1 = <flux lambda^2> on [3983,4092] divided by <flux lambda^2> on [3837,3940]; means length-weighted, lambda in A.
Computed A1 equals 1.1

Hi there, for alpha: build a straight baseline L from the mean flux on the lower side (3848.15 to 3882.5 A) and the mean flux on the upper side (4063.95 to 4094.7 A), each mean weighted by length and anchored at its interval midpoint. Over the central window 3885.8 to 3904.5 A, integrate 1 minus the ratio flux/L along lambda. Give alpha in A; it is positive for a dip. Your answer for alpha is 1.4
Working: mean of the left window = 1.28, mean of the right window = 1.32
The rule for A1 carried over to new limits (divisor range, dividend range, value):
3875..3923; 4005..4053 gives 1.15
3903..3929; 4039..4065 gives 1.18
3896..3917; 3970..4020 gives 1.12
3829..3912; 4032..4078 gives 1.19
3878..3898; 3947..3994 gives 1.09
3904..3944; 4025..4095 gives 1.12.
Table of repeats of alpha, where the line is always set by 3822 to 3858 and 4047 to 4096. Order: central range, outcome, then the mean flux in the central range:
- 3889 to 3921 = 1.5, 1.2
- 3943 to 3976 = -1.9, 1.35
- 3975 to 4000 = 1.2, 1.23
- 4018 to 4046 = -0.6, 1.34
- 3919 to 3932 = -0.3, 1.29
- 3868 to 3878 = 0.2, 1.22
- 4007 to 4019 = 0.2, 1.28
